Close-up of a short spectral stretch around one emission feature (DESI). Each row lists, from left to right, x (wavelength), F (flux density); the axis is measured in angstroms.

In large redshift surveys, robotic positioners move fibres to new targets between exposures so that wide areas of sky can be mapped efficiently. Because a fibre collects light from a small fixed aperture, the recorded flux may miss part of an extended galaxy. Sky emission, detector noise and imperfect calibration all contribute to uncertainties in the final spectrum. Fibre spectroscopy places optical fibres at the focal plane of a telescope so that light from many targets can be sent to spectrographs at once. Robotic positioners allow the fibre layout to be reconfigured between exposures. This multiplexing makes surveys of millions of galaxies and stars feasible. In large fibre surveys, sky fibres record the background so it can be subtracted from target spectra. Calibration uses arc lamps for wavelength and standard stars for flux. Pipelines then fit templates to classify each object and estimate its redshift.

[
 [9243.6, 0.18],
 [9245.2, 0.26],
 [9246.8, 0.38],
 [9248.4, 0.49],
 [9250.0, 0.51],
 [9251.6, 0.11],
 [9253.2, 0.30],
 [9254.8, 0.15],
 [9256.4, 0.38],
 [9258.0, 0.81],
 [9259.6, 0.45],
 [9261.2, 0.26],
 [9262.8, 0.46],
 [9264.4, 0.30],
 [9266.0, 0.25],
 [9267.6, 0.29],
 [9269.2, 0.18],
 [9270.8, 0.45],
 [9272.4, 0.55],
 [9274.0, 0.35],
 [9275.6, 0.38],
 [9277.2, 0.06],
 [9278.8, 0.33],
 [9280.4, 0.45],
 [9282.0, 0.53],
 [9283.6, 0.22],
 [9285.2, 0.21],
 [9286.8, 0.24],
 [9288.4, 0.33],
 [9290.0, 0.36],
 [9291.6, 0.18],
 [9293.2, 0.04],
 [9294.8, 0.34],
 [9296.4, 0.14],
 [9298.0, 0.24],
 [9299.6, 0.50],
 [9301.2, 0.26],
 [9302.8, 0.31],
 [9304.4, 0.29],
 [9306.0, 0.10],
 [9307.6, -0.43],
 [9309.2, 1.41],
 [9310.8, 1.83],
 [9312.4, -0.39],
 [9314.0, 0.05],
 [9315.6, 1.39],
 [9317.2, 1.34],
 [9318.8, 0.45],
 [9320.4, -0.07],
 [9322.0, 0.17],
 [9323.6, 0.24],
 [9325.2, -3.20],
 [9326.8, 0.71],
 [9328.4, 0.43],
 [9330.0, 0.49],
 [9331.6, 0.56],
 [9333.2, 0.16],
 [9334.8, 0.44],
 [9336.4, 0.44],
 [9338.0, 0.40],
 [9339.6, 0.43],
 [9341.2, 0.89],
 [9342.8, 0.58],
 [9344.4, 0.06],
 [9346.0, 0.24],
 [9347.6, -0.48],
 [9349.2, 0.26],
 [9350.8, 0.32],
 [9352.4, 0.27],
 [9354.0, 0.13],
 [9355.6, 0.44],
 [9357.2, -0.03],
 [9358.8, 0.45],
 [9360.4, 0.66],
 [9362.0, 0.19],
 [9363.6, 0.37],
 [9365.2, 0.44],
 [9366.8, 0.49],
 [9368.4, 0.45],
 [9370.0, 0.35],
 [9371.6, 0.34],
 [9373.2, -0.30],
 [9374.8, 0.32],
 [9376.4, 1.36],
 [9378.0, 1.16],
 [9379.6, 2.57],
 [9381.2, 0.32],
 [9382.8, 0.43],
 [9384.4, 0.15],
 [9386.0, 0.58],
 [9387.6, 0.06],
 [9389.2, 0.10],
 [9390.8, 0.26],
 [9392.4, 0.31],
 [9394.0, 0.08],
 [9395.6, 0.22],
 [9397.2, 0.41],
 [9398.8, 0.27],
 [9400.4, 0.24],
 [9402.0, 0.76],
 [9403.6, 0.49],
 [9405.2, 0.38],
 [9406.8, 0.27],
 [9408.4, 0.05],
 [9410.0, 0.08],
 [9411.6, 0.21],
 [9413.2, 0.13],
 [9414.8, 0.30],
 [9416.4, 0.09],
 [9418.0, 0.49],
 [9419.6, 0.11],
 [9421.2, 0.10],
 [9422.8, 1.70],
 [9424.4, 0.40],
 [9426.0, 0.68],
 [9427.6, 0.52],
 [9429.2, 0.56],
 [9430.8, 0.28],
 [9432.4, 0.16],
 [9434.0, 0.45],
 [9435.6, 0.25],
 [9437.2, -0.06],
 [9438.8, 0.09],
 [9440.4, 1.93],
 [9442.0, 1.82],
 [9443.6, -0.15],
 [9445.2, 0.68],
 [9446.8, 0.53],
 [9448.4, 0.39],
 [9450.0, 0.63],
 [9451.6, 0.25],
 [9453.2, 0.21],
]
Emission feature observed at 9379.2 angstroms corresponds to Hgamma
